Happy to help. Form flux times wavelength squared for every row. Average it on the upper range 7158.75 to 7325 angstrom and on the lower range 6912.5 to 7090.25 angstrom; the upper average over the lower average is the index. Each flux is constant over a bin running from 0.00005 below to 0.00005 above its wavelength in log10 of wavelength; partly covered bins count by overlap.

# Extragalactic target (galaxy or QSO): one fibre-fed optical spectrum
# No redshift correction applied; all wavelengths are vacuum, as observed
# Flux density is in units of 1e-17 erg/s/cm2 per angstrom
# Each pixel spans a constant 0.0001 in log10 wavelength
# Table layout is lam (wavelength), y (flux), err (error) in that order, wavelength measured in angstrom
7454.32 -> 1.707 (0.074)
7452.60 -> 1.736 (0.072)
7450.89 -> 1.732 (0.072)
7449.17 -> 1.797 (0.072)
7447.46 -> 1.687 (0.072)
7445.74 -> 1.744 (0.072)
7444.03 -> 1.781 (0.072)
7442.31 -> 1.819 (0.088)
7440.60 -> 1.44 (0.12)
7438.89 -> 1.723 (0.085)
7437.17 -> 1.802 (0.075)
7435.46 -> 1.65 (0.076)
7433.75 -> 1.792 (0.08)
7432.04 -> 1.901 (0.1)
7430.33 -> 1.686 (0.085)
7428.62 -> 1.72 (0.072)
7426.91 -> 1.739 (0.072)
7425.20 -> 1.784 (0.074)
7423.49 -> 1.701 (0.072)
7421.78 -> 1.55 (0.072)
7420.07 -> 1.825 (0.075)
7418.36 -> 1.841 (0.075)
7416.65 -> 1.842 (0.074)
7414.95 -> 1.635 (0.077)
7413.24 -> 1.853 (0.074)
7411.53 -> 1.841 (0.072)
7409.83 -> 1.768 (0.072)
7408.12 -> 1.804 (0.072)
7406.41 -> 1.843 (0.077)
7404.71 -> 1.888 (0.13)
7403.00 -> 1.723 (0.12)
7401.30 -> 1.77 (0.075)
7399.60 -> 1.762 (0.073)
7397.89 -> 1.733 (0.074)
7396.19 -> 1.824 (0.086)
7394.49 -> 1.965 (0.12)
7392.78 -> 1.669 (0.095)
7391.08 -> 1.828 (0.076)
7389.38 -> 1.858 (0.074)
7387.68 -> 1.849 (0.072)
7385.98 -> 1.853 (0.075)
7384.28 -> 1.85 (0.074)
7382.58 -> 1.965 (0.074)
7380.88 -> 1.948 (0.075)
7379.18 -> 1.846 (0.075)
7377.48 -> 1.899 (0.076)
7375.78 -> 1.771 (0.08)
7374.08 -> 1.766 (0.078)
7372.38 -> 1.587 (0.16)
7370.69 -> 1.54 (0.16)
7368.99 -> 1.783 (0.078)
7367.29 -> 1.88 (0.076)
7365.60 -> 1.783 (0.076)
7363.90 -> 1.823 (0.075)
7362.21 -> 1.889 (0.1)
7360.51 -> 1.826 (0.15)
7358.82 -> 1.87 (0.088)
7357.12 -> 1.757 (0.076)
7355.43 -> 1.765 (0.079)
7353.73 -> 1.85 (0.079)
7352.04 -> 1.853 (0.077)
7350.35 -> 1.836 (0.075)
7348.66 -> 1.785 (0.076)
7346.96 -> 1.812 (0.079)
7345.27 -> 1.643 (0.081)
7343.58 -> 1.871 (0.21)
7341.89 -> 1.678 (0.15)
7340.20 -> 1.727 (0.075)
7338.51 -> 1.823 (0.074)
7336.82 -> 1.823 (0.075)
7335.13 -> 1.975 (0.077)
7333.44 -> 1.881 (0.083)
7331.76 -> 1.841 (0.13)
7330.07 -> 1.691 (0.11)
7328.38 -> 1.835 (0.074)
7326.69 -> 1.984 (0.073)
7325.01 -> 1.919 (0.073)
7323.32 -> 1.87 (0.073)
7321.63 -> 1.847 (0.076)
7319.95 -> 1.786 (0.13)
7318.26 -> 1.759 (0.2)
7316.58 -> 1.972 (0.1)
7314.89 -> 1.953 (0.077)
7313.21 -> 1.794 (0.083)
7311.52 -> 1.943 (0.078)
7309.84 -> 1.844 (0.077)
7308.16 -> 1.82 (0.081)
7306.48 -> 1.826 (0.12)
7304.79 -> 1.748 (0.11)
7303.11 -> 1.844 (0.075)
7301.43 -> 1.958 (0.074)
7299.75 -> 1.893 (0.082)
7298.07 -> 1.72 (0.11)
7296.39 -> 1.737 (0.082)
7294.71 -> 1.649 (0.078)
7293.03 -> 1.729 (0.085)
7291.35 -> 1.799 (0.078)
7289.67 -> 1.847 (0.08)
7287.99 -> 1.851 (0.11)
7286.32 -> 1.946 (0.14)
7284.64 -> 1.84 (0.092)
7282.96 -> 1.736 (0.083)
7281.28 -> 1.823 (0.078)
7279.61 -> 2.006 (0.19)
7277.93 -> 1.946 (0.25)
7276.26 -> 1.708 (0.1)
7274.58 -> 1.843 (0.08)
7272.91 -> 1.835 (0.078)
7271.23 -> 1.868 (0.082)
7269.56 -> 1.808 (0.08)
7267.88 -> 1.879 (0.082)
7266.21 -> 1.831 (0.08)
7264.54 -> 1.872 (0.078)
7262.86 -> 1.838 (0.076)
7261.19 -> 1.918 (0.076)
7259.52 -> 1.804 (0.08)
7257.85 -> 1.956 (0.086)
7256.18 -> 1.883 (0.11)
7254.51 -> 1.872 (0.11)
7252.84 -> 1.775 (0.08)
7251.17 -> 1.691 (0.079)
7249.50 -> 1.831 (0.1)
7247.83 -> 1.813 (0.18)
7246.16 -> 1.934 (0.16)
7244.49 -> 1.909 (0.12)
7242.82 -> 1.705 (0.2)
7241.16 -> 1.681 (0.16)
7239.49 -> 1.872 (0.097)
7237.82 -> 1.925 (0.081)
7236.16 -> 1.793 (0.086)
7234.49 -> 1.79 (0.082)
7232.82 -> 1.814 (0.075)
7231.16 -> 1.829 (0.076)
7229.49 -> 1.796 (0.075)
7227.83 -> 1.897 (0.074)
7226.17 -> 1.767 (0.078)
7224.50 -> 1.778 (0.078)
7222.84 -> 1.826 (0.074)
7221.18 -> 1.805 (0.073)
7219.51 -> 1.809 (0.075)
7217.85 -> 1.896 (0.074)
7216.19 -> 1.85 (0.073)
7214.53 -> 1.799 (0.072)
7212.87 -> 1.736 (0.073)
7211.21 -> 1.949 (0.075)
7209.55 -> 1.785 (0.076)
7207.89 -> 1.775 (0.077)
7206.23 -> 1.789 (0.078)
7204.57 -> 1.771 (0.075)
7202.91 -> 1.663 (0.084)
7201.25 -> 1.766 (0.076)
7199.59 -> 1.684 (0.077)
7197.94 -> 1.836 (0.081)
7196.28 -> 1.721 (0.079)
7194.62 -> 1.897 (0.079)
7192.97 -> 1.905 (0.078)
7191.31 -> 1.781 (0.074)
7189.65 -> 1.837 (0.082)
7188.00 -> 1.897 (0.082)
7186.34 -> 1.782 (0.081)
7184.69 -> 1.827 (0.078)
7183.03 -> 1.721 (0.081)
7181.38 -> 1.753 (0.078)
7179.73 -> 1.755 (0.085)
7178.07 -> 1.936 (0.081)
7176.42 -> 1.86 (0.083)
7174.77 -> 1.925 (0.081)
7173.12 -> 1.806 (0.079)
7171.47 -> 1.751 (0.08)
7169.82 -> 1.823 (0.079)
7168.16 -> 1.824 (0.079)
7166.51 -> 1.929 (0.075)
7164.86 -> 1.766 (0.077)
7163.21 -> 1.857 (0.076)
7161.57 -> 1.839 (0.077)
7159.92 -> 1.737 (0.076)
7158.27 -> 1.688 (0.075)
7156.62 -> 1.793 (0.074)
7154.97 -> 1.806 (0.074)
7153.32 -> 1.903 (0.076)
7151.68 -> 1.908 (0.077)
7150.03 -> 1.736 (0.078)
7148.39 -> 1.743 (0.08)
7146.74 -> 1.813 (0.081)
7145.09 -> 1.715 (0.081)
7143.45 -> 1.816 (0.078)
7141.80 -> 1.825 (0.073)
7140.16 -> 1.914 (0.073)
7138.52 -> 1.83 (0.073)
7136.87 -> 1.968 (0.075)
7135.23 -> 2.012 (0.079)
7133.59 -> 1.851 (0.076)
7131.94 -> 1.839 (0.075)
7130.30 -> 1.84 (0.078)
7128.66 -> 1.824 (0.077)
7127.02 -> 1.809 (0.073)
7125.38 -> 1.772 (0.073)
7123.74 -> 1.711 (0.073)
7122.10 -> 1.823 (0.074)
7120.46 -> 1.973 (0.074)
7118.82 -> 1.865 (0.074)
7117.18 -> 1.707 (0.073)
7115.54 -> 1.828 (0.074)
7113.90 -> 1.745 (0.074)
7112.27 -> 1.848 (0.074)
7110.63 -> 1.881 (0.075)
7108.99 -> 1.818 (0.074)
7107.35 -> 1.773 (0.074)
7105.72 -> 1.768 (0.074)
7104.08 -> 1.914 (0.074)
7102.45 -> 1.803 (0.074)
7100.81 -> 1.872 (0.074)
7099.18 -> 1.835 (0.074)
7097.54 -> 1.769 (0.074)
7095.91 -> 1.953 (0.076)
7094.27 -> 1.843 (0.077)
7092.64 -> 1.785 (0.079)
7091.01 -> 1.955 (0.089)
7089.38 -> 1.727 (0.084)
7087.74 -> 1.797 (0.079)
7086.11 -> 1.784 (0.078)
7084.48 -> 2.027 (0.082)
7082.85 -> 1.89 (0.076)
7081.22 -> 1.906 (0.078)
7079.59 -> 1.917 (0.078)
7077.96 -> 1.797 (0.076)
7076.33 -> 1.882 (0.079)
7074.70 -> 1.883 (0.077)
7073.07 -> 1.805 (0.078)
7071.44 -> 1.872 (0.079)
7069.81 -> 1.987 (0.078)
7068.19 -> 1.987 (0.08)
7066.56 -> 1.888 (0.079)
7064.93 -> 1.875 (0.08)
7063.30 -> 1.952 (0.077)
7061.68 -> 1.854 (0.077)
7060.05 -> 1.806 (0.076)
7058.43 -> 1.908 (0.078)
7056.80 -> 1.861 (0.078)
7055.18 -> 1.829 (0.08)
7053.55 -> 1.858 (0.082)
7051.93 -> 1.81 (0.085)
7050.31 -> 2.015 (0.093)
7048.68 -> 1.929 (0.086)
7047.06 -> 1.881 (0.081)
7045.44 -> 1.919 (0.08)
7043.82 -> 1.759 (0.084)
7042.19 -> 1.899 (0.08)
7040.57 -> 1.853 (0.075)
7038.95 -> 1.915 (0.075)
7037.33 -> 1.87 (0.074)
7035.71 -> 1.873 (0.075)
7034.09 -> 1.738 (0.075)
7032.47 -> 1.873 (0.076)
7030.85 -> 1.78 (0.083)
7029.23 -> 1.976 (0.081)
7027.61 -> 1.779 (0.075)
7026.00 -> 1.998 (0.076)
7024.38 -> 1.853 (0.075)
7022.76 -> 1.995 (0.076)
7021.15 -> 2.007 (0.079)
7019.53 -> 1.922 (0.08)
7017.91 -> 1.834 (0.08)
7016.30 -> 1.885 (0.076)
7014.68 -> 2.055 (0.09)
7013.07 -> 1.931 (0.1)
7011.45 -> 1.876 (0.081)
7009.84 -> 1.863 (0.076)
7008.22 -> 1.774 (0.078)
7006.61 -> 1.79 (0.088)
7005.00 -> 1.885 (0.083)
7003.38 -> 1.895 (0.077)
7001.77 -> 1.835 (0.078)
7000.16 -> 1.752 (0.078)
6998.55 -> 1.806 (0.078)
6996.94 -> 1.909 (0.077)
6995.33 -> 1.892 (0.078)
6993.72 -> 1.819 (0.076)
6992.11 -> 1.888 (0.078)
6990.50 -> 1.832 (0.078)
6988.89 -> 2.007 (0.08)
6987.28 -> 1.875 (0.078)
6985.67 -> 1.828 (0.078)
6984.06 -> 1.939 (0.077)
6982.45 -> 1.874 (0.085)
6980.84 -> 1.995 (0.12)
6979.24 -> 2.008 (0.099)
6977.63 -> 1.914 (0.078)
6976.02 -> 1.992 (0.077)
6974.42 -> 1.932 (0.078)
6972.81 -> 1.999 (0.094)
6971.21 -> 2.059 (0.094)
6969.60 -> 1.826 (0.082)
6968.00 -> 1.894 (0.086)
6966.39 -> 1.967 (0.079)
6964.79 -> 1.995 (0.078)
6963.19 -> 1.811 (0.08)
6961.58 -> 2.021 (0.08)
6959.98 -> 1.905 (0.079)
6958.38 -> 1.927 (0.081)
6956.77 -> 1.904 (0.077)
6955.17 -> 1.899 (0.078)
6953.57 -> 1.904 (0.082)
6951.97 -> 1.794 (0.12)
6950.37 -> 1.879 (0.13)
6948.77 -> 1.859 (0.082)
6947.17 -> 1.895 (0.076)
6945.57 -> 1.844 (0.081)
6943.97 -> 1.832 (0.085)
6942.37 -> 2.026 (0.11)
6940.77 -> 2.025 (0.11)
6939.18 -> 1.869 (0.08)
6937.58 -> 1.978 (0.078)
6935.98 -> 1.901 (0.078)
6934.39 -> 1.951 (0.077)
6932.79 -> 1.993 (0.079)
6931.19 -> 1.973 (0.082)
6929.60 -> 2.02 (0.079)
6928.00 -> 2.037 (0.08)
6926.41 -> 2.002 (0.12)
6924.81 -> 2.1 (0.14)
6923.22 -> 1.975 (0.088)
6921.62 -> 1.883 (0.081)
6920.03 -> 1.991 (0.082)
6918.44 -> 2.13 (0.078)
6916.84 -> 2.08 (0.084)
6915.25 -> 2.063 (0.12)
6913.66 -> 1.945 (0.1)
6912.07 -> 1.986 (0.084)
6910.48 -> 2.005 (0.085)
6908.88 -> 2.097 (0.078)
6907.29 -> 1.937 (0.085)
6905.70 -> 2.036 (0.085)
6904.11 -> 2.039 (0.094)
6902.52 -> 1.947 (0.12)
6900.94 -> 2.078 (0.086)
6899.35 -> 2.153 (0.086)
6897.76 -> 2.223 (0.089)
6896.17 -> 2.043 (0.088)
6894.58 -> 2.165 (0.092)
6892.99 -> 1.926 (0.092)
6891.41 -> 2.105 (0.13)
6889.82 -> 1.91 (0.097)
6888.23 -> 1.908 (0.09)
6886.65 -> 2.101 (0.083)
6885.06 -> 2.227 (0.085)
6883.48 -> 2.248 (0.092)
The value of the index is 1.02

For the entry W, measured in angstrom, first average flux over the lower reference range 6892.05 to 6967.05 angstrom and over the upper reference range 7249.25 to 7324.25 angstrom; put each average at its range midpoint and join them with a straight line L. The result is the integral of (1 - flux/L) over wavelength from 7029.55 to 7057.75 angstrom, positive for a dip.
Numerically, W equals 1.0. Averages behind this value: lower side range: 1.98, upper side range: 1.84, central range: 1.86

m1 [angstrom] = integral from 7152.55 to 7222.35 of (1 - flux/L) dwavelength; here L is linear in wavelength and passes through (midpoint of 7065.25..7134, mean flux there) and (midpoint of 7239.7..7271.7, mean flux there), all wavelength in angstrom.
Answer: 1.1 angstrom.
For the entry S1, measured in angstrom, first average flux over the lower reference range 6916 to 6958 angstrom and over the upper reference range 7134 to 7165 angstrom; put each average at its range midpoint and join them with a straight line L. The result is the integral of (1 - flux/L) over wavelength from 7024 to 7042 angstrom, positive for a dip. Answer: 0.3 angstrom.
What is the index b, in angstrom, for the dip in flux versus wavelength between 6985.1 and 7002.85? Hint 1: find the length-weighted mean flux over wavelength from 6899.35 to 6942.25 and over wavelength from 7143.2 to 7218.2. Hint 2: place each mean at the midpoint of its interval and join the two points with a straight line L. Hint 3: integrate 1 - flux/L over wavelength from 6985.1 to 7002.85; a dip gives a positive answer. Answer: 0.8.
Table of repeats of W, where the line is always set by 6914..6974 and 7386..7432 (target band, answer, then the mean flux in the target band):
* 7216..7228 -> 0.18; 1.82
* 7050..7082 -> 0.42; 1.88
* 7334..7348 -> 0.10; 1.79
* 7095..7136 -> 1.23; 1.83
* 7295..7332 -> -0.48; 1.84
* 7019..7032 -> 0.06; 1.91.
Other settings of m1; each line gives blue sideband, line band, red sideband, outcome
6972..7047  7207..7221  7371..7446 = 0.08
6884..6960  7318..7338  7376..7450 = -0.35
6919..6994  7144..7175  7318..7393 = 1.13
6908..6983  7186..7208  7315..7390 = 0.94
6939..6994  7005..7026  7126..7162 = -0.11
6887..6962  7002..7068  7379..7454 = 1.87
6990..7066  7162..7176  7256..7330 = 0.17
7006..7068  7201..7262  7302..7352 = 1.03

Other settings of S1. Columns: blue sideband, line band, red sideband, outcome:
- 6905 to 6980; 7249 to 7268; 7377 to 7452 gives 0.0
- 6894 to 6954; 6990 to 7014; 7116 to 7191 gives 1.0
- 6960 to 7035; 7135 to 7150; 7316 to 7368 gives 0.3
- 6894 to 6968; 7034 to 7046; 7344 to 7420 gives 0.5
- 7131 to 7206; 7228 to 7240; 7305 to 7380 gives -0.1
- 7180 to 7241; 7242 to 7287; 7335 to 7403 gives -1.0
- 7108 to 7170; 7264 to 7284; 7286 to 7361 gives -0.2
